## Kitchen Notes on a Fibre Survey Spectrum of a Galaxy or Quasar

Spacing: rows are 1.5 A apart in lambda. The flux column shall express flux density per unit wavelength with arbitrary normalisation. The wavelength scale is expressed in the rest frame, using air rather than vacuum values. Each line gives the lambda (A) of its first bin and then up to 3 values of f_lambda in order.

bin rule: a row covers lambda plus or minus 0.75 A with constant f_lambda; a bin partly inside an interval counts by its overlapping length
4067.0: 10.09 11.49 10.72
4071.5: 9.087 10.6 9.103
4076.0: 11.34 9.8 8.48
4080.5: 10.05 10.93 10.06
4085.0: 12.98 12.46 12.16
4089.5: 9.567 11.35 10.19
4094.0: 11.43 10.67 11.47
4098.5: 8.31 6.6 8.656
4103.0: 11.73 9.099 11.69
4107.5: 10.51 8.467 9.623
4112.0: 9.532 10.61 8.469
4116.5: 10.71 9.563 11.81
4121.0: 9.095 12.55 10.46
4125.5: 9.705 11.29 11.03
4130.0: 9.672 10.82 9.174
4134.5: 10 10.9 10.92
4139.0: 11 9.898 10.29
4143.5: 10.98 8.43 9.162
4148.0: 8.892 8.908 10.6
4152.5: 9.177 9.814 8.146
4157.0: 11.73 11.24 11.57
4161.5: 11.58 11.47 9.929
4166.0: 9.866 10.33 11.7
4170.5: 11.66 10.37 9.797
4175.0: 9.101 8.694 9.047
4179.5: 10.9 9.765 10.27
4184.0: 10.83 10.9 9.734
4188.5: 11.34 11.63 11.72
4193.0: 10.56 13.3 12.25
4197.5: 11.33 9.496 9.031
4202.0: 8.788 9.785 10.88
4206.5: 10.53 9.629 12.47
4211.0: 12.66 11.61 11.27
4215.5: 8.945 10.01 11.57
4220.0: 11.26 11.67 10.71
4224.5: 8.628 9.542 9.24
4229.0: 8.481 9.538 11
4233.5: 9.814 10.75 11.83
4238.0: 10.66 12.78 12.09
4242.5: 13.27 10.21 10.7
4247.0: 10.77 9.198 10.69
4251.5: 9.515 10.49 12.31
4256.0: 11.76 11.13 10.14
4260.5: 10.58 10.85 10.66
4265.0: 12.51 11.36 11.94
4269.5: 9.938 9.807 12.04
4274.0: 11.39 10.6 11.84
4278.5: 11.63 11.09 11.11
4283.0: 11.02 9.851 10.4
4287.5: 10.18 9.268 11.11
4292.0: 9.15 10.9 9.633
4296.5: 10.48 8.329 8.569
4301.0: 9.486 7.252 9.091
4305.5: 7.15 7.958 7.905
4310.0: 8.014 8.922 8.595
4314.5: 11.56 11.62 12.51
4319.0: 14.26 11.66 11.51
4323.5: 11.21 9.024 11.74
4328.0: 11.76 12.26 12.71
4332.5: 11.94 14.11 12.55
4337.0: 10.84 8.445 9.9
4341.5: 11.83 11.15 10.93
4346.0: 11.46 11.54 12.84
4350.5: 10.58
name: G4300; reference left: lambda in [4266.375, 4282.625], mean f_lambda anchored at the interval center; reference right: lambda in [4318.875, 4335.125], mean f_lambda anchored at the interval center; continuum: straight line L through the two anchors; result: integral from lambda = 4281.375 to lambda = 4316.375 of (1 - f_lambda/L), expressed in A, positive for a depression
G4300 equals 6.3 A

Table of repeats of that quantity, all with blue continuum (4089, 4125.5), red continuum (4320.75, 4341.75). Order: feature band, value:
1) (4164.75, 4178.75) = 0.5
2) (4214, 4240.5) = 0.9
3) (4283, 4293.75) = 1.0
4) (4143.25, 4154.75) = 1.0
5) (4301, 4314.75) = 3.5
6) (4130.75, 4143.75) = -0.2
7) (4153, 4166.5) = -0.2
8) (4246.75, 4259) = 0.3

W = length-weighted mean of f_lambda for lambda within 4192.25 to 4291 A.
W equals 10.8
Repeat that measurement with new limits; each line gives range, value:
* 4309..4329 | 10.9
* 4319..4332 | 11.7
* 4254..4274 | 11.2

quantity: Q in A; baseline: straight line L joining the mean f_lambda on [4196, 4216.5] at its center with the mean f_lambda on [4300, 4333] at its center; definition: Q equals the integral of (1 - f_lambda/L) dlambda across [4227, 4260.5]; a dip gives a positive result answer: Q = -0.9 A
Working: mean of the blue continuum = 10.6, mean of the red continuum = 10.3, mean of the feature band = 10.8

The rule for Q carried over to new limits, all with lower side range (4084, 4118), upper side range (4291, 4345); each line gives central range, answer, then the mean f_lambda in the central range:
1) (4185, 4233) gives -1.2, 10.6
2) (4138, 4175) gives 0.2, 10.3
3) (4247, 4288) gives -2.0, 10.9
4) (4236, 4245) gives -1.2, 11.8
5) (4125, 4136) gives 0.0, 10.3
